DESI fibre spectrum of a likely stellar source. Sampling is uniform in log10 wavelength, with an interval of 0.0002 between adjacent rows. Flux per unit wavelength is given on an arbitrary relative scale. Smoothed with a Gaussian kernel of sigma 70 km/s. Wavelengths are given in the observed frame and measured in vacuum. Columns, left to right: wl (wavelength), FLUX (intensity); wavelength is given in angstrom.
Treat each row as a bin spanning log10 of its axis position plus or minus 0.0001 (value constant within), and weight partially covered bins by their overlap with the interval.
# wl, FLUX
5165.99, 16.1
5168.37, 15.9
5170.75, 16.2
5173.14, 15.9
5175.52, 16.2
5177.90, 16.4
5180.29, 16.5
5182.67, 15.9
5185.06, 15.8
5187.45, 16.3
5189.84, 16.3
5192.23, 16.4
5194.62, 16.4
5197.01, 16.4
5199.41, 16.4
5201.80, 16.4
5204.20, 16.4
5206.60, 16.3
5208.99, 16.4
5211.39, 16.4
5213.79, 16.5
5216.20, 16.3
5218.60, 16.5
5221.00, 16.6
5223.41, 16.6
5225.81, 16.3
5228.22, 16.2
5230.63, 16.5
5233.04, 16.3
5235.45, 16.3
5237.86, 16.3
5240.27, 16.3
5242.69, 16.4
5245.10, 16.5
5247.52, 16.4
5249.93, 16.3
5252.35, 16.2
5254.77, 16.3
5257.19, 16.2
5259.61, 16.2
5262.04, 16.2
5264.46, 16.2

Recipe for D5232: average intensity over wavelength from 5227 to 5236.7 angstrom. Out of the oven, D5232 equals 16.3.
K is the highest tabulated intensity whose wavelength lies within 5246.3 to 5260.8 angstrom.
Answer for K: 16.4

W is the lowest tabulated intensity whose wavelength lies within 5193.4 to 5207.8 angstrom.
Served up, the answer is 16.3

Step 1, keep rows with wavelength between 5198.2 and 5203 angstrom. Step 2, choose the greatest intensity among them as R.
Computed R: 16.4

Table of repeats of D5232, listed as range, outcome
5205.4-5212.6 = 16.4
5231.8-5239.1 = 16.3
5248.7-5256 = 16.3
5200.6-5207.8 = 16.4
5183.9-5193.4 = 16.2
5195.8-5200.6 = 16.4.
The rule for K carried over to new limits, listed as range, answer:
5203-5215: 16.5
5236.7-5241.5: 16.3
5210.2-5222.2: 16.6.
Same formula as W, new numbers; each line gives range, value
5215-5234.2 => 16.2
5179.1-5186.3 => 15.8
